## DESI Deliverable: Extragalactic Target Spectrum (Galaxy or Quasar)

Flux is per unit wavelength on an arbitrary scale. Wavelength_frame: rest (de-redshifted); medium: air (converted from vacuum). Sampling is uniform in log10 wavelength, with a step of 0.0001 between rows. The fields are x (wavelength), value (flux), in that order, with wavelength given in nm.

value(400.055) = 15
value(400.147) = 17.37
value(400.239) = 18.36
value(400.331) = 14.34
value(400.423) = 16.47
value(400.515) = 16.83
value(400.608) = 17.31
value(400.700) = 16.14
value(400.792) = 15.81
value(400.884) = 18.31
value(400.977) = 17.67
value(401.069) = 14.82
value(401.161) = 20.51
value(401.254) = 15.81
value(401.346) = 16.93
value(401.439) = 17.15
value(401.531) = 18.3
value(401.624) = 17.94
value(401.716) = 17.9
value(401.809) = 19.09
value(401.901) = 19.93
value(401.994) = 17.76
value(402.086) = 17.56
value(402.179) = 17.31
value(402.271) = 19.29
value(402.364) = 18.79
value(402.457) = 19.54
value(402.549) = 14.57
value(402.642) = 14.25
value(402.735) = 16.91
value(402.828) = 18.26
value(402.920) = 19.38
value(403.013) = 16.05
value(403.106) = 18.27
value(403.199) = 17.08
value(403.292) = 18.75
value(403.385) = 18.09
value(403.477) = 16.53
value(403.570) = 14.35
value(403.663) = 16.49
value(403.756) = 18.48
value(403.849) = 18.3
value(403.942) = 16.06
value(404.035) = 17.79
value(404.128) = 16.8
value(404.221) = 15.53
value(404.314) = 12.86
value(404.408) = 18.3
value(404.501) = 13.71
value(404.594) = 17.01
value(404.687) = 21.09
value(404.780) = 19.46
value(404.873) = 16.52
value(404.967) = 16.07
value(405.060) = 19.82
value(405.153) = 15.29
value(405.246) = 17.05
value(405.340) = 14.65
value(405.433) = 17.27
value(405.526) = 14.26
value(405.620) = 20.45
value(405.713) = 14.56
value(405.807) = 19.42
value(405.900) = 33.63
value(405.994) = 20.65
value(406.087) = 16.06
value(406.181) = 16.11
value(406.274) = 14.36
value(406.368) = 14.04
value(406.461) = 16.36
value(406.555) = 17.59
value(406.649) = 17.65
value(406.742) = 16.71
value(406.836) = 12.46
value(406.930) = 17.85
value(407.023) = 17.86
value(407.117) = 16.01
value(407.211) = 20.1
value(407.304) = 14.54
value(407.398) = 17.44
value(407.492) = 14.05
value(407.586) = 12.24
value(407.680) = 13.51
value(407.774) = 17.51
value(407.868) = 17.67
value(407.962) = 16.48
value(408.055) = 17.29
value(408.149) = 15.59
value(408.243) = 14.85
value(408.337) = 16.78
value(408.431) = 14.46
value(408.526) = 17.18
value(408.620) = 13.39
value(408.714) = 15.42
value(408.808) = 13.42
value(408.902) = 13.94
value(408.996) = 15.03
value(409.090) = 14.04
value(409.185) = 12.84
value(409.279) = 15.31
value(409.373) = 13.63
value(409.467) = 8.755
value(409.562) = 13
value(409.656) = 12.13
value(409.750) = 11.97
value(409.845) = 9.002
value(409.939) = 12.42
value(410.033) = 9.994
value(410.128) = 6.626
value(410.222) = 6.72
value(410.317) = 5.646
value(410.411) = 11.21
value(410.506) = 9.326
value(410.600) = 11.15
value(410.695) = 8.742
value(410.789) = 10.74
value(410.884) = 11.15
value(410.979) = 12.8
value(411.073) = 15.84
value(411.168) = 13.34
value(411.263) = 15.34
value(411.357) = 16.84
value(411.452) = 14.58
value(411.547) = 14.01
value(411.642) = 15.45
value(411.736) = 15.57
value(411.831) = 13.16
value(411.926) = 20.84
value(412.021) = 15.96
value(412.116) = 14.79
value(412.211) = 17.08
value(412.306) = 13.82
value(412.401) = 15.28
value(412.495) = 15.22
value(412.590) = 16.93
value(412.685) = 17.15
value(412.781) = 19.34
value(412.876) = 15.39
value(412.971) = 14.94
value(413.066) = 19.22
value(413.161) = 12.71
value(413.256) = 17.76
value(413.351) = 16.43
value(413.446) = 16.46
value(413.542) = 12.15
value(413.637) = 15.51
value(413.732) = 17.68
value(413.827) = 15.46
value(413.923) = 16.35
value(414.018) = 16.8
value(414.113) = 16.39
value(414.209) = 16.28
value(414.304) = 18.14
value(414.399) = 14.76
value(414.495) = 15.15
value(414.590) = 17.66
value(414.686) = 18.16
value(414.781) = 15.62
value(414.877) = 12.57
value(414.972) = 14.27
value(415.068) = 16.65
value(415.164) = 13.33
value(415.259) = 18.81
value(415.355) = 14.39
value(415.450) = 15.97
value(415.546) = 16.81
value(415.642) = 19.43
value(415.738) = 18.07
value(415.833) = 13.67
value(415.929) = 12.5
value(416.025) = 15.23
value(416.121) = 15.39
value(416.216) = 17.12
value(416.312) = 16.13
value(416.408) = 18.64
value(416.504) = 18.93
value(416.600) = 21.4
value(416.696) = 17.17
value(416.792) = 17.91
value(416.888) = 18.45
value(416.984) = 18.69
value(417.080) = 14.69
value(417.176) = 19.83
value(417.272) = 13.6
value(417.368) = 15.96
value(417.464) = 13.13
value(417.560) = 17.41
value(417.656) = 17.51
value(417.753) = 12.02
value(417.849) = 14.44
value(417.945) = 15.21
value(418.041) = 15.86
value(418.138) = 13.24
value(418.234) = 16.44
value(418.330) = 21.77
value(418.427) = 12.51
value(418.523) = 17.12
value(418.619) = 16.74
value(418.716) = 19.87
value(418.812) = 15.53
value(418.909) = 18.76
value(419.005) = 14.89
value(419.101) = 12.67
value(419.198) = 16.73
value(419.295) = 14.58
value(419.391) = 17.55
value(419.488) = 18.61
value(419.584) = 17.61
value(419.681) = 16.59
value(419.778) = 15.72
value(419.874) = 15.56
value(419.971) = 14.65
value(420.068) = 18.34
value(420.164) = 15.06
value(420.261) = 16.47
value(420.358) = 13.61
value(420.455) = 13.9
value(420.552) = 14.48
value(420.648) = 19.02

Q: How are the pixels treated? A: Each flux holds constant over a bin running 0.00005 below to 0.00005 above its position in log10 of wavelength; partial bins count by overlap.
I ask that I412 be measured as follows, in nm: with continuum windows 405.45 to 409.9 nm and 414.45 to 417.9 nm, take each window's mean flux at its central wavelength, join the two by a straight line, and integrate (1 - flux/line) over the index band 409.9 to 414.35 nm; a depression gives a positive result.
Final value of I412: 0.46 nm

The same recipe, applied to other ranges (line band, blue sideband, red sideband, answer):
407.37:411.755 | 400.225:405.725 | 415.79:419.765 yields 0.933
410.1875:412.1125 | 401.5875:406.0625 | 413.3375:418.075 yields 0.430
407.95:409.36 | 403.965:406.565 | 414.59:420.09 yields 0.172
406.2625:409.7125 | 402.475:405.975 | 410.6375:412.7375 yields 0.198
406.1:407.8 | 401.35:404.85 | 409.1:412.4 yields -0.097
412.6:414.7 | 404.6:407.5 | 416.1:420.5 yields 0.057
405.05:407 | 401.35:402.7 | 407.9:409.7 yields -0.197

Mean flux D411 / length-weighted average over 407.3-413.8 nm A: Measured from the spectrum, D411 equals 14.2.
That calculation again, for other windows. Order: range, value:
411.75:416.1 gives 16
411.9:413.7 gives 16.1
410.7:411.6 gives 13.6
